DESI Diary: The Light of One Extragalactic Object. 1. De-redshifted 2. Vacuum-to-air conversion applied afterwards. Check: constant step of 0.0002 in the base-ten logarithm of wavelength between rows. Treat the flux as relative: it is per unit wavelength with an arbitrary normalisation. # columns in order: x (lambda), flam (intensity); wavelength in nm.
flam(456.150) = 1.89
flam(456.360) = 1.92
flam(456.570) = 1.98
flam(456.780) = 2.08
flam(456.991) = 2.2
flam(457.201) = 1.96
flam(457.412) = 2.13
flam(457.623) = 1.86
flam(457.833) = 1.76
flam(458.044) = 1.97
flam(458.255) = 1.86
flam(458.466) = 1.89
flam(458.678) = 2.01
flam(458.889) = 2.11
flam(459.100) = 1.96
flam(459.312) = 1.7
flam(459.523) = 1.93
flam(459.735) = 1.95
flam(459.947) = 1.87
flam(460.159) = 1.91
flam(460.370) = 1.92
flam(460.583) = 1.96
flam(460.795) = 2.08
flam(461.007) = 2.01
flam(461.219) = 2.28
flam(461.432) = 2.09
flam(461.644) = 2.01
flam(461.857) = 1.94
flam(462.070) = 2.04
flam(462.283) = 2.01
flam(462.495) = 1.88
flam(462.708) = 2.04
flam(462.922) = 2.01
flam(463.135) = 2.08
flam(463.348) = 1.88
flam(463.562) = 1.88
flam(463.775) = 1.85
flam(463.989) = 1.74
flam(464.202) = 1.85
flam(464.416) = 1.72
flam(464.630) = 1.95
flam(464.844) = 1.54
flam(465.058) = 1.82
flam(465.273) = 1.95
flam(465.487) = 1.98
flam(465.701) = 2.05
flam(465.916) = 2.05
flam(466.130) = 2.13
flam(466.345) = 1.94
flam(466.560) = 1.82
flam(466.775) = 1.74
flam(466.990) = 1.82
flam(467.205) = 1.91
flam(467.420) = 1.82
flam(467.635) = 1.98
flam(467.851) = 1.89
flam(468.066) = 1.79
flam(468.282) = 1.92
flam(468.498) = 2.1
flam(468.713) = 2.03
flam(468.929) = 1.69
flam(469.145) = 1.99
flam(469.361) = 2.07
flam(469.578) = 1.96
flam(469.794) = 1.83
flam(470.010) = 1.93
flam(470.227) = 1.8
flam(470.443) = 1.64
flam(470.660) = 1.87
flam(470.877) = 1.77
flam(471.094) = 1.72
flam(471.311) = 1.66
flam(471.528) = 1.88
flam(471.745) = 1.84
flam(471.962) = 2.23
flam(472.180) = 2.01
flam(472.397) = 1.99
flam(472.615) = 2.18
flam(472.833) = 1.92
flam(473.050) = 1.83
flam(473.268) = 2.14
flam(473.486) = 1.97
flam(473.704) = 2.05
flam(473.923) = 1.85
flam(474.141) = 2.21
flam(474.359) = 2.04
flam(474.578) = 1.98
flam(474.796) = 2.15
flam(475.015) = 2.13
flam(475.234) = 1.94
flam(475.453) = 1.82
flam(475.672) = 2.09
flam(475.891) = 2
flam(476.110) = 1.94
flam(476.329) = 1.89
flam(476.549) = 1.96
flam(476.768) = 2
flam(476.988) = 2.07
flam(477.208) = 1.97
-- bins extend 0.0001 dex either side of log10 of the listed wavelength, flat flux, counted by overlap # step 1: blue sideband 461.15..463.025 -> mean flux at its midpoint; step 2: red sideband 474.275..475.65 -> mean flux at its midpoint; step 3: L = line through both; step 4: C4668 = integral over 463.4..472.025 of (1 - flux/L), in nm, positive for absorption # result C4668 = 0.62 nm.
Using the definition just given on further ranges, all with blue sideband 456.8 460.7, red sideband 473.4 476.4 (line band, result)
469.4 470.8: 0.098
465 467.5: 0.065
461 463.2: -0.088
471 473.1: 0.069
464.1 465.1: 0.099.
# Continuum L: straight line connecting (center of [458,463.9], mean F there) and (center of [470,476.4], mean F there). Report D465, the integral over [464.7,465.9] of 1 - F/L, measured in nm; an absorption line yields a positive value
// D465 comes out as 0.05 nm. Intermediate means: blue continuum 1.97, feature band 1.88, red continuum 1.95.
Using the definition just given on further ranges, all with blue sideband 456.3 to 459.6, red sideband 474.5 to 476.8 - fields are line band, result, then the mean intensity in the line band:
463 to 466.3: 0.12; 1.9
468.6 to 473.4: 0.18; 1.91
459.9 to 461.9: -0.05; 2.01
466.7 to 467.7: 0.06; 1.85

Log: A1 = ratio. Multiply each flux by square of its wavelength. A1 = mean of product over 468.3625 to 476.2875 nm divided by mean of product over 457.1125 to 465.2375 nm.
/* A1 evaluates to 1.1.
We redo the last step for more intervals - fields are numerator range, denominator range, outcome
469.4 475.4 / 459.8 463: 1.02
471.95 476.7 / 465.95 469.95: 1.08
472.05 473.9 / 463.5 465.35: 1.15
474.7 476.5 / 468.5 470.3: 1.06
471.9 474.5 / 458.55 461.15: 1.10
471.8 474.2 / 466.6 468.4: 1.12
